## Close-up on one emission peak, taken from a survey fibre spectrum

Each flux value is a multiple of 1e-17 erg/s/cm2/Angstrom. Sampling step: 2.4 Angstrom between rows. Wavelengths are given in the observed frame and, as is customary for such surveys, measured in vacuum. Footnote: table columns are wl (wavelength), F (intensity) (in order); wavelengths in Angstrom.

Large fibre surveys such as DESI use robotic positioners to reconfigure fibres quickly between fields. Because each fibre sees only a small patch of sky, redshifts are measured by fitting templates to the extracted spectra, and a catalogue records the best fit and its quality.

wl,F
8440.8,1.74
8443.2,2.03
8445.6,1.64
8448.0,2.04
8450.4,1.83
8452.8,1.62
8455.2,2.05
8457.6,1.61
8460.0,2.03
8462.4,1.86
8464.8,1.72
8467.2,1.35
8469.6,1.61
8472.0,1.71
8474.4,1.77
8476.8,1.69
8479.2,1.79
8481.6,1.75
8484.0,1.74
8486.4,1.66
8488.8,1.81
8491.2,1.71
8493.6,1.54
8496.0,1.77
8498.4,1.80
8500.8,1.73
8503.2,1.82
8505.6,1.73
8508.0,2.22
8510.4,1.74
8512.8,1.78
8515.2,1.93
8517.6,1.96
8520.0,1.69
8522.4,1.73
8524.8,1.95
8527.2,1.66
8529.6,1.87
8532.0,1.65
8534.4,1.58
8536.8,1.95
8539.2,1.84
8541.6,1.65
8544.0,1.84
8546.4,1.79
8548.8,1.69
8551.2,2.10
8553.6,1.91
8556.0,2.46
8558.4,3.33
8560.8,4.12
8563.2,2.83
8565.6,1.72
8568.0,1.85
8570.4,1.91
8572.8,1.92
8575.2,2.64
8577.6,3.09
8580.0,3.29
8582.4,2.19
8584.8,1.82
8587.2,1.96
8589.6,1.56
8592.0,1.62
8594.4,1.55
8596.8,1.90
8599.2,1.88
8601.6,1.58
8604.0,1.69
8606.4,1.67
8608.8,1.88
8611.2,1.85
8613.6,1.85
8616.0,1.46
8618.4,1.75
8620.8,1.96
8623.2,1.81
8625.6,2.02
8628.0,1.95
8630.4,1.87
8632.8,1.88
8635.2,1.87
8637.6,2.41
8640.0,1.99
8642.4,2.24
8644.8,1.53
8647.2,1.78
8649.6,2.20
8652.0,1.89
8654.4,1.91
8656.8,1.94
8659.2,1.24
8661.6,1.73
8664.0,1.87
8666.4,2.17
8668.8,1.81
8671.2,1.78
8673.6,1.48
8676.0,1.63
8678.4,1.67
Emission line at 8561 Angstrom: [S II]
